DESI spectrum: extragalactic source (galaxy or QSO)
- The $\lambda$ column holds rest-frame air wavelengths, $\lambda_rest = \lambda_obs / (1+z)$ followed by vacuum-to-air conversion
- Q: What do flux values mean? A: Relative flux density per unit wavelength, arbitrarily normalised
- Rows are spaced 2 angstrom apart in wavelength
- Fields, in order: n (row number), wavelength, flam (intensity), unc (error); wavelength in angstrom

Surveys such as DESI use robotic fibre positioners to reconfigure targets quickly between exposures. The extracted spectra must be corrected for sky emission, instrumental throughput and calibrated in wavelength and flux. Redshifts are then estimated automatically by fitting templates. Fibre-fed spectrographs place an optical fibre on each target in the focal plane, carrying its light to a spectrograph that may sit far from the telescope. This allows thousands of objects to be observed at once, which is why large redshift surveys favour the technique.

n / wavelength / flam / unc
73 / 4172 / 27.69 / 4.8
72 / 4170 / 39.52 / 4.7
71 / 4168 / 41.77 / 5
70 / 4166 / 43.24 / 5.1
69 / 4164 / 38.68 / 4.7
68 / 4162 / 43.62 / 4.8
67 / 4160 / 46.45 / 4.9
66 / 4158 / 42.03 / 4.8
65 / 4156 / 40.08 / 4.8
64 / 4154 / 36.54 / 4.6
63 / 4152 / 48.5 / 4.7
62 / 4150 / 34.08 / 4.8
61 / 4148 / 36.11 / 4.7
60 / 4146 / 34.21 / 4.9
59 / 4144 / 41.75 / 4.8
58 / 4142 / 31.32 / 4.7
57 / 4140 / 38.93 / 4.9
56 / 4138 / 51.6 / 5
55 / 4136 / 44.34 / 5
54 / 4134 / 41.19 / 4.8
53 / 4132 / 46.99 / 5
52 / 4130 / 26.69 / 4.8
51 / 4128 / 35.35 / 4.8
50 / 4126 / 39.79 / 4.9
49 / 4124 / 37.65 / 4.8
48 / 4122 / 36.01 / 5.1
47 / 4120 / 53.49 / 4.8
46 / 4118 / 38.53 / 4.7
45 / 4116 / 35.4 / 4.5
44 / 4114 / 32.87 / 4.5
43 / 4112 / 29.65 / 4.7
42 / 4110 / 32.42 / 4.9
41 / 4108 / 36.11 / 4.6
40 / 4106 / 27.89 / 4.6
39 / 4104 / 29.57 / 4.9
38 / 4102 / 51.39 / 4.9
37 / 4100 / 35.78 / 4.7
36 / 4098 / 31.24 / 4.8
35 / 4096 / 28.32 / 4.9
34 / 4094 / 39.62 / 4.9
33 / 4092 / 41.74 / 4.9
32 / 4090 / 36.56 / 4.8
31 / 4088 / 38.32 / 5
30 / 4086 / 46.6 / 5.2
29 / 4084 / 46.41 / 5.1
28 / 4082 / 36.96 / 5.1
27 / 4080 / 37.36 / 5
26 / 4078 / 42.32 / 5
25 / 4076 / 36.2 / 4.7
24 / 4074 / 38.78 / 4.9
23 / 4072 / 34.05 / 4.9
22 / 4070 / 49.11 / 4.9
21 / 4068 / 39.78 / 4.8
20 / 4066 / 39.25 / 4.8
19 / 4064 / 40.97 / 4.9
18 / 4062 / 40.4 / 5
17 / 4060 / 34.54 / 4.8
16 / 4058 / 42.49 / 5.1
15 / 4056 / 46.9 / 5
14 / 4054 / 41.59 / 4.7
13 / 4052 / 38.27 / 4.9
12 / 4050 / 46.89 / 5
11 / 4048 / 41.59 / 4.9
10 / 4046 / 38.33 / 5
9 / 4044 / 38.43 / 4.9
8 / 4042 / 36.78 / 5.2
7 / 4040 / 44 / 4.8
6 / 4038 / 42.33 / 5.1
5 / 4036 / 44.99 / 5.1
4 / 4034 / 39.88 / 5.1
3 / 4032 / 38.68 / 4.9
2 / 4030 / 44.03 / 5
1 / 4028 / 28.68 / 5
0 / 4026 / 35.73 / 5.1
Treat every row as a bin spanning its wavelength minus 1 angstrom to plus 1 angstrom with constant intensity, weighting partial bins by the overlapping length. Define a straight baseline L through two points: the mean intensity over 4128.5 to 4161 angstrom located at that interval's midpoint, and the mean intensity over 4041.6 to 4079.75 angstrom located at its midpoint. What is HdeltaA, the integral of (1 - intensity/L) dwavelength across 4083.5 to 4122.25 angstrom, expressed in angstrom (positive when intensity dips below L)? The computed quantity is 2.8 angstrom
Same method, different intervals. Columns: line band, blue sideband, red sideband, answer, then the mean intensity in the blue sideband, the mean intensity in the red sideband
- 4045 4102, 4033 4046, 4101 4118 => -3.0 angstrom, 40.9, 34.7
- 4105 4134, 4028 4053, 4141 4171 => 2.6 angstrom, 40.7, 39.9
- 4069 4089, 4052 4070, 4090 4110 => -1.1 angstrom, 41.1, 35.6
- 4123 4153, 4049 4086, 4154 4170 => 1.6 angstrom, 40.8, 41.7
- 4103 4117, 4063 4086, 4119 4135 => 2.8 angstrom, 40.4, 39.6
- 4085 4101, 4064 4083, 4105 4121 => 0.2 angstrom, 39.4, 35.8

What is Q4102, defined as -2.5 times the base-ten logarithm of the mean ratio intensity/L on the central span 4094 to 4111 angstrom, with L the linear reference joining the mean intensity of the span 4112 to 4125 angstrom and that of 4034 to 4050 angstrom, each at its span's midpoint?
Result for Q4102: 0.133 mag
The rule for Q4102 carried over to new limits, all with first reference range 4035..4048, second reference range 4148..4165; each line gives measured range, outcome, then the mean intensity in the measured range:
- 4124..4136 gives 0.07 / 38.5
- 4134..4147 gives 0.01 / 40.4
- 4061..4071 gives -0.03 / 41.9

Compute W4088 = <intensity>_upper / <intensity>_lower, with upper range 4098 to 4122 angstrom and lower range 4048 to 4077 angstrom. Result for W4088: 0.9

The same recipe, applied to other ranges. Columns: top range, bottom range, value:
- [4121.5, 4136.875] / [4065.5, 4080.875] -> 0.97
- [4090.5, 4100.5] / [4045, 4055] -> 0.86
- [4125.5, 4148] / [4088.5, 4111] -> 1.10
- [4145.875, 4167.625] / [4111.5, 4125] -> 1.07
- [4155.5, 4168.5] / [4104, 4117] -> 1.32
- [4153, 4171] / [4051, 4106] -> 1.05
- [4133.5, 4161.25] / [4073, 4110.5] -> 1.08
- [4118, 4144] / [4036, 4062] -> 0.98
